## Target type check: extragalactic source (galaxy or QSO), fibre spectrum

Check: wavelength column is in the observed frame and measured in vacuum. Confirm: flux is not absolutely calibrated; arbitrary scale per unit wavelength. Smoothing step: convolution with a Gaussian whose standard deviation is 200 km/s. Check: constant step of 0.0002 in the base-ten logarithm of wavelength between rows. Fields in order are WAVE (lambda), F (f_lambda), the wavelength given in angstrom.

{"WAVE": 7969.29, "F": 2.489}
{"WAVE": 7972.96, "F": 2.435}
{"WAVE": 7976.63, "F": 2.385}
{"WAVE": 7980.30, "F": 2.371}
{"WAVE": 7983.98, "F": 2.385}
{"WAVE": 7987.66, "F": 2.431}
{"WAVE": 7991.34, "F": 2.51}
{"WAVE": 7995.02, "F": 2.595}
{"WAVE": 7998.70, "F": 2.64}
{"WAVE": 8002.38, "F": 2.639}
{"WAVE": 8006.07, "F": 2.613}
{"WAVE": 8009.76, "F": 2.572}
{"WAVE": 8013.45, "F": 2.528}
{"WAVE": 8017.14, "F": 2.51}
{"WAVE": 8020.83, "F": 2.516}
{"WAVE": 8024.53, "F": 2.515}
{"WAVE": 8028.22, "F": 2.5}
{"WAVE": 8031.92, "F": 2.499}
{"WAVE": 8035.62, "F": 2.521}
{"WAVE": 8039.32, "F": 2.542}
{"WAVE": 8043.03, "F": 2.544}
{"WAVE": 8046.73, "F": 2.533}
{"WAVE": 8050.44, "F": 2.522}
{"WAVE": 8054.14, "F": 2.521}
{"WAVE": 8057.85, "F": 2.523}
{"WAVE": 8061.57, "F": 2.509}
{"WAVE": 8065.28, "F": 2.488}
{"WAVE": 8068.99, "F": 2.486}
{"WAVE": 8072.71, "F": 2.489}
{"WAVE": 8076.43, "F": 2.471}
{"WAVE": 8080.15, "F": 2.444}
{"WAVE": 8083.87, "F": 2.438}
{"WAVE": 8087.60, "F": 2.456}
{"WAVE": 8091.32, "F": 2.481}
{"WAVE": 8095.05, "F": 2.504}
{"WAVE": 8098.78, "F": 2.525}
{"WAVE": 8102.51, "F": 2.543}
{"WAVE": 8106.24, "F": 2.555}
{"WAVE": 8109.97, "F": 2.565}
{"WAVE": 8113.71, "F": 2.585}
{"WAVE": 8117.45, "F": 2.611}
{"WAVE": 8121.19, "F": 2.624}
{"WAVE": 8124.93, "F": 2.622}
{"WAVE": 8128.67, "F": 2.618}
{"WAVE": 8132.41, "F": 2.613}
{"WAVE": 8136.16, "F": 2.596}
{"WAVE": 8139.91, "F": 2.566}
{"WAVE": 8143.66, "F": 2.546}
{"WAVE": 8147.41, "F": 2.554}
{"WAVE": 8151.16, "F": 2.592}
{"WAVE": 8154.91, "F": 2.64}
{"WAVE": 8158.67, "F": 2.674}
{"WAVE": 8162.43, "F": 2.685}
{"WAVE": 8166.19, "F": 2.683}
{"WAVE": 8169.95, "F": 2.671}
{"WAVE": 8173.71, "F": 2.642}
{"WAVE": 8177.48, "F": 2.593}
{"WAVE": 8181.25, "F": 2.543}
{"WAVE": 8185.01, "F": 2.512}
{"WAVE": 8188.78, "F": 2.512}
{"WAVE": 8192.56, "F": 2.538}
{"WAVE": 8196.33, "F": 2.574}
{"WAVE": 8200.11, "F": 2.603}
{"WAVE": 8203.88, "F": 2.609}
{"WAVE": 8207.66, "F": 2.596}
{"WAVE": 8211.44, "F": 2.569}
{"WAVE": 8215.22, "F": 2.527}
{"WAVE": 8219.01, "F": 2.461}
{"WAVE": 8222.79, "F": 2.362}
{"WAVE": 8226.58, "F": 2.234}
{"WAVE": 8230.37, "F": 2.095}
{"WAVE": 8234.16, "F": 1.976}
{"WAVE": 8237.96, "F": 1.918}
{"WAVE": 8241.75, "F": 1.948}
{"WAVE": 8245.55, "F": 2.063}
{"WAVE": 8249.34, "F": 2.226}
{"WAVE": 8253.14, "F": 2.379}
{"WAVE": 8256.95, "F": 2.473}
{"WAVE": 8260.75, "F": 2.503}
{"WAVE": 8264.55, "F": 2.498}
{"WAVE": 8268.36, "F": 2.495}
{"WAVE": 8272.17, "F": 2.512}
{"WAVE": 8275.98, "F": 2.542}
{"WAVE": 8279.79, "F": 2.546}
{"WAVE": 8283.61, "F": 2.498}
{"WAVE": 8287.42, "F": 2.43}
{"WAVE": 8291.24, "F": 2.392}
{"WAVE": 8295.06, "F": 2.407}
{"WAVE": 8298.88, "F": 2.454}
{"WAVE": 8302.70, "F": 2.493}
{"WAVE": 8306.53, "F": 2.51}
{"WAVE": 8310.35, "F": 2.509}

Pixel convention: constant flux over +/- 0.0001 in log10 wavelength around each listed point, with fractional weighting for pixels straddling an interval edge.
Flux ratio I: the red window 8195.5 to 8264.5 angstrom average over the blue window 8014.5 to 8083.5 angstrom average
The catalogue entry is 0.93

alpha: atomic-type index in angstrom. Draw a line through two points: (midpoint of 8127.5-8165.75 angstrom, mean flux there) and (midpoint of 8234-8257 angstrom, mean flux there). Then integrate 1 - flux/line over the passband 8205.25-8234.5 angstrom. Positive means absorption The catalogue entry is -1.6 angstrom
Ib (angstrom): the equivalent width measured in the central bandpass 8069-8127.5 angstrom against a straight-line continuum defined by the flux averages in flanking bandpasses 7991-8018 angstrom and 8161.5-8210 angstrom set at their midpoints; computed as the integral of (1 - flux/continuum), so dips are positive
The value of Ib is 1.4 angstrom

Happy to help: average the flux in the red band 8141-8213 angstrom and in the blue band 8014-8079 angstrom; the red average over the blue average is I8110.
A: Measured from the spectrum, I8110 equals 1.0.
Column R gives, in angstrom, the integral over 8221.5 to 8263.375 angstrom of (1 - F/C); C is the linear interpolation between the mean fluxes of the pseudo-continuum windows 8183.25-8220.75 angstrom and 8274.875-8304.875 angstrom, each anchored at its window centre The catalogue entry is 5.2 angstrom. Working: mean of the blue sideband 2.55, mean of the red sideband 2.47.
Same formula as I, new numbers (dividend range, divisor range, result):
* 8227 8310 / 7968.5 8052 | 0.94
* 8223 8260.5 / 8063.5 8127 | 0.86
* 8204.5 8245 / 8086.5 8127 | 0.89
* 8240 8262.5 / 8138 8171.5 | 0.86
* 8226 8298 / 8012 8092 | 0.93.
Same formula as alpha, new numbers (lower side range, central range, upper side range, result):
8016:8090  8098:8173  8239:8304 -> -4.4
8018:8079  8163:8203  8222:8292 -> -3.4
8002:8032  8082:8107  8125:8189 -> 0.8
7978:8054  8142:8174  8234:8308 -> -2.5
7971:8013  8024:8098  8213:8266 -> -1.8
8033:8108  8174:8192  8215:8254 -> -2.1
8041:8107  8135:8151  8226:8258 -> -1.5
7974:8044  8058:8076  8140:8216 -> 0.3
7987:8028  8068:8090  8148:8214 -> 0.9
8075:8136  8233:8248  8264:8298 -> 3.1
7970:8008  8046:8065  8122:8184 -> 0.2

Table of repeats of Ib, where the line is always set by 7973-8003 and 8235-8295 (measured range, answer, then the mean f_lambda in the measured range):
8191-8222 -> -2.20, 2.55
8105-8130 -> -1.78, 2.6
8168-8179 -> -1.09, 2.64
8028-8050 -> -0.56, 2.52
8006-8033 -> -0.61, 2.53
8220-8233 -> 0.78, 2.23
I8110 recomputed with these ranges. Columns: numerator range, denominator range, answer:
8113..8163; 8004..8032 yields 1.03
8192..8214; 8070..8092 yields 1.05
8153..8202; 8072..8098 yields 1.05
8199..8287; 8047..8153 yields 0.94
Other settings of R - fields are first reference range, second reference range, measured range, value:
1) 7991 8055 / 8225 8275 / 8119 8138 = -1.6 angstrom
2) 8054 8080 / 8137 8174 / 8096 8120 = -0.1 angstrom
